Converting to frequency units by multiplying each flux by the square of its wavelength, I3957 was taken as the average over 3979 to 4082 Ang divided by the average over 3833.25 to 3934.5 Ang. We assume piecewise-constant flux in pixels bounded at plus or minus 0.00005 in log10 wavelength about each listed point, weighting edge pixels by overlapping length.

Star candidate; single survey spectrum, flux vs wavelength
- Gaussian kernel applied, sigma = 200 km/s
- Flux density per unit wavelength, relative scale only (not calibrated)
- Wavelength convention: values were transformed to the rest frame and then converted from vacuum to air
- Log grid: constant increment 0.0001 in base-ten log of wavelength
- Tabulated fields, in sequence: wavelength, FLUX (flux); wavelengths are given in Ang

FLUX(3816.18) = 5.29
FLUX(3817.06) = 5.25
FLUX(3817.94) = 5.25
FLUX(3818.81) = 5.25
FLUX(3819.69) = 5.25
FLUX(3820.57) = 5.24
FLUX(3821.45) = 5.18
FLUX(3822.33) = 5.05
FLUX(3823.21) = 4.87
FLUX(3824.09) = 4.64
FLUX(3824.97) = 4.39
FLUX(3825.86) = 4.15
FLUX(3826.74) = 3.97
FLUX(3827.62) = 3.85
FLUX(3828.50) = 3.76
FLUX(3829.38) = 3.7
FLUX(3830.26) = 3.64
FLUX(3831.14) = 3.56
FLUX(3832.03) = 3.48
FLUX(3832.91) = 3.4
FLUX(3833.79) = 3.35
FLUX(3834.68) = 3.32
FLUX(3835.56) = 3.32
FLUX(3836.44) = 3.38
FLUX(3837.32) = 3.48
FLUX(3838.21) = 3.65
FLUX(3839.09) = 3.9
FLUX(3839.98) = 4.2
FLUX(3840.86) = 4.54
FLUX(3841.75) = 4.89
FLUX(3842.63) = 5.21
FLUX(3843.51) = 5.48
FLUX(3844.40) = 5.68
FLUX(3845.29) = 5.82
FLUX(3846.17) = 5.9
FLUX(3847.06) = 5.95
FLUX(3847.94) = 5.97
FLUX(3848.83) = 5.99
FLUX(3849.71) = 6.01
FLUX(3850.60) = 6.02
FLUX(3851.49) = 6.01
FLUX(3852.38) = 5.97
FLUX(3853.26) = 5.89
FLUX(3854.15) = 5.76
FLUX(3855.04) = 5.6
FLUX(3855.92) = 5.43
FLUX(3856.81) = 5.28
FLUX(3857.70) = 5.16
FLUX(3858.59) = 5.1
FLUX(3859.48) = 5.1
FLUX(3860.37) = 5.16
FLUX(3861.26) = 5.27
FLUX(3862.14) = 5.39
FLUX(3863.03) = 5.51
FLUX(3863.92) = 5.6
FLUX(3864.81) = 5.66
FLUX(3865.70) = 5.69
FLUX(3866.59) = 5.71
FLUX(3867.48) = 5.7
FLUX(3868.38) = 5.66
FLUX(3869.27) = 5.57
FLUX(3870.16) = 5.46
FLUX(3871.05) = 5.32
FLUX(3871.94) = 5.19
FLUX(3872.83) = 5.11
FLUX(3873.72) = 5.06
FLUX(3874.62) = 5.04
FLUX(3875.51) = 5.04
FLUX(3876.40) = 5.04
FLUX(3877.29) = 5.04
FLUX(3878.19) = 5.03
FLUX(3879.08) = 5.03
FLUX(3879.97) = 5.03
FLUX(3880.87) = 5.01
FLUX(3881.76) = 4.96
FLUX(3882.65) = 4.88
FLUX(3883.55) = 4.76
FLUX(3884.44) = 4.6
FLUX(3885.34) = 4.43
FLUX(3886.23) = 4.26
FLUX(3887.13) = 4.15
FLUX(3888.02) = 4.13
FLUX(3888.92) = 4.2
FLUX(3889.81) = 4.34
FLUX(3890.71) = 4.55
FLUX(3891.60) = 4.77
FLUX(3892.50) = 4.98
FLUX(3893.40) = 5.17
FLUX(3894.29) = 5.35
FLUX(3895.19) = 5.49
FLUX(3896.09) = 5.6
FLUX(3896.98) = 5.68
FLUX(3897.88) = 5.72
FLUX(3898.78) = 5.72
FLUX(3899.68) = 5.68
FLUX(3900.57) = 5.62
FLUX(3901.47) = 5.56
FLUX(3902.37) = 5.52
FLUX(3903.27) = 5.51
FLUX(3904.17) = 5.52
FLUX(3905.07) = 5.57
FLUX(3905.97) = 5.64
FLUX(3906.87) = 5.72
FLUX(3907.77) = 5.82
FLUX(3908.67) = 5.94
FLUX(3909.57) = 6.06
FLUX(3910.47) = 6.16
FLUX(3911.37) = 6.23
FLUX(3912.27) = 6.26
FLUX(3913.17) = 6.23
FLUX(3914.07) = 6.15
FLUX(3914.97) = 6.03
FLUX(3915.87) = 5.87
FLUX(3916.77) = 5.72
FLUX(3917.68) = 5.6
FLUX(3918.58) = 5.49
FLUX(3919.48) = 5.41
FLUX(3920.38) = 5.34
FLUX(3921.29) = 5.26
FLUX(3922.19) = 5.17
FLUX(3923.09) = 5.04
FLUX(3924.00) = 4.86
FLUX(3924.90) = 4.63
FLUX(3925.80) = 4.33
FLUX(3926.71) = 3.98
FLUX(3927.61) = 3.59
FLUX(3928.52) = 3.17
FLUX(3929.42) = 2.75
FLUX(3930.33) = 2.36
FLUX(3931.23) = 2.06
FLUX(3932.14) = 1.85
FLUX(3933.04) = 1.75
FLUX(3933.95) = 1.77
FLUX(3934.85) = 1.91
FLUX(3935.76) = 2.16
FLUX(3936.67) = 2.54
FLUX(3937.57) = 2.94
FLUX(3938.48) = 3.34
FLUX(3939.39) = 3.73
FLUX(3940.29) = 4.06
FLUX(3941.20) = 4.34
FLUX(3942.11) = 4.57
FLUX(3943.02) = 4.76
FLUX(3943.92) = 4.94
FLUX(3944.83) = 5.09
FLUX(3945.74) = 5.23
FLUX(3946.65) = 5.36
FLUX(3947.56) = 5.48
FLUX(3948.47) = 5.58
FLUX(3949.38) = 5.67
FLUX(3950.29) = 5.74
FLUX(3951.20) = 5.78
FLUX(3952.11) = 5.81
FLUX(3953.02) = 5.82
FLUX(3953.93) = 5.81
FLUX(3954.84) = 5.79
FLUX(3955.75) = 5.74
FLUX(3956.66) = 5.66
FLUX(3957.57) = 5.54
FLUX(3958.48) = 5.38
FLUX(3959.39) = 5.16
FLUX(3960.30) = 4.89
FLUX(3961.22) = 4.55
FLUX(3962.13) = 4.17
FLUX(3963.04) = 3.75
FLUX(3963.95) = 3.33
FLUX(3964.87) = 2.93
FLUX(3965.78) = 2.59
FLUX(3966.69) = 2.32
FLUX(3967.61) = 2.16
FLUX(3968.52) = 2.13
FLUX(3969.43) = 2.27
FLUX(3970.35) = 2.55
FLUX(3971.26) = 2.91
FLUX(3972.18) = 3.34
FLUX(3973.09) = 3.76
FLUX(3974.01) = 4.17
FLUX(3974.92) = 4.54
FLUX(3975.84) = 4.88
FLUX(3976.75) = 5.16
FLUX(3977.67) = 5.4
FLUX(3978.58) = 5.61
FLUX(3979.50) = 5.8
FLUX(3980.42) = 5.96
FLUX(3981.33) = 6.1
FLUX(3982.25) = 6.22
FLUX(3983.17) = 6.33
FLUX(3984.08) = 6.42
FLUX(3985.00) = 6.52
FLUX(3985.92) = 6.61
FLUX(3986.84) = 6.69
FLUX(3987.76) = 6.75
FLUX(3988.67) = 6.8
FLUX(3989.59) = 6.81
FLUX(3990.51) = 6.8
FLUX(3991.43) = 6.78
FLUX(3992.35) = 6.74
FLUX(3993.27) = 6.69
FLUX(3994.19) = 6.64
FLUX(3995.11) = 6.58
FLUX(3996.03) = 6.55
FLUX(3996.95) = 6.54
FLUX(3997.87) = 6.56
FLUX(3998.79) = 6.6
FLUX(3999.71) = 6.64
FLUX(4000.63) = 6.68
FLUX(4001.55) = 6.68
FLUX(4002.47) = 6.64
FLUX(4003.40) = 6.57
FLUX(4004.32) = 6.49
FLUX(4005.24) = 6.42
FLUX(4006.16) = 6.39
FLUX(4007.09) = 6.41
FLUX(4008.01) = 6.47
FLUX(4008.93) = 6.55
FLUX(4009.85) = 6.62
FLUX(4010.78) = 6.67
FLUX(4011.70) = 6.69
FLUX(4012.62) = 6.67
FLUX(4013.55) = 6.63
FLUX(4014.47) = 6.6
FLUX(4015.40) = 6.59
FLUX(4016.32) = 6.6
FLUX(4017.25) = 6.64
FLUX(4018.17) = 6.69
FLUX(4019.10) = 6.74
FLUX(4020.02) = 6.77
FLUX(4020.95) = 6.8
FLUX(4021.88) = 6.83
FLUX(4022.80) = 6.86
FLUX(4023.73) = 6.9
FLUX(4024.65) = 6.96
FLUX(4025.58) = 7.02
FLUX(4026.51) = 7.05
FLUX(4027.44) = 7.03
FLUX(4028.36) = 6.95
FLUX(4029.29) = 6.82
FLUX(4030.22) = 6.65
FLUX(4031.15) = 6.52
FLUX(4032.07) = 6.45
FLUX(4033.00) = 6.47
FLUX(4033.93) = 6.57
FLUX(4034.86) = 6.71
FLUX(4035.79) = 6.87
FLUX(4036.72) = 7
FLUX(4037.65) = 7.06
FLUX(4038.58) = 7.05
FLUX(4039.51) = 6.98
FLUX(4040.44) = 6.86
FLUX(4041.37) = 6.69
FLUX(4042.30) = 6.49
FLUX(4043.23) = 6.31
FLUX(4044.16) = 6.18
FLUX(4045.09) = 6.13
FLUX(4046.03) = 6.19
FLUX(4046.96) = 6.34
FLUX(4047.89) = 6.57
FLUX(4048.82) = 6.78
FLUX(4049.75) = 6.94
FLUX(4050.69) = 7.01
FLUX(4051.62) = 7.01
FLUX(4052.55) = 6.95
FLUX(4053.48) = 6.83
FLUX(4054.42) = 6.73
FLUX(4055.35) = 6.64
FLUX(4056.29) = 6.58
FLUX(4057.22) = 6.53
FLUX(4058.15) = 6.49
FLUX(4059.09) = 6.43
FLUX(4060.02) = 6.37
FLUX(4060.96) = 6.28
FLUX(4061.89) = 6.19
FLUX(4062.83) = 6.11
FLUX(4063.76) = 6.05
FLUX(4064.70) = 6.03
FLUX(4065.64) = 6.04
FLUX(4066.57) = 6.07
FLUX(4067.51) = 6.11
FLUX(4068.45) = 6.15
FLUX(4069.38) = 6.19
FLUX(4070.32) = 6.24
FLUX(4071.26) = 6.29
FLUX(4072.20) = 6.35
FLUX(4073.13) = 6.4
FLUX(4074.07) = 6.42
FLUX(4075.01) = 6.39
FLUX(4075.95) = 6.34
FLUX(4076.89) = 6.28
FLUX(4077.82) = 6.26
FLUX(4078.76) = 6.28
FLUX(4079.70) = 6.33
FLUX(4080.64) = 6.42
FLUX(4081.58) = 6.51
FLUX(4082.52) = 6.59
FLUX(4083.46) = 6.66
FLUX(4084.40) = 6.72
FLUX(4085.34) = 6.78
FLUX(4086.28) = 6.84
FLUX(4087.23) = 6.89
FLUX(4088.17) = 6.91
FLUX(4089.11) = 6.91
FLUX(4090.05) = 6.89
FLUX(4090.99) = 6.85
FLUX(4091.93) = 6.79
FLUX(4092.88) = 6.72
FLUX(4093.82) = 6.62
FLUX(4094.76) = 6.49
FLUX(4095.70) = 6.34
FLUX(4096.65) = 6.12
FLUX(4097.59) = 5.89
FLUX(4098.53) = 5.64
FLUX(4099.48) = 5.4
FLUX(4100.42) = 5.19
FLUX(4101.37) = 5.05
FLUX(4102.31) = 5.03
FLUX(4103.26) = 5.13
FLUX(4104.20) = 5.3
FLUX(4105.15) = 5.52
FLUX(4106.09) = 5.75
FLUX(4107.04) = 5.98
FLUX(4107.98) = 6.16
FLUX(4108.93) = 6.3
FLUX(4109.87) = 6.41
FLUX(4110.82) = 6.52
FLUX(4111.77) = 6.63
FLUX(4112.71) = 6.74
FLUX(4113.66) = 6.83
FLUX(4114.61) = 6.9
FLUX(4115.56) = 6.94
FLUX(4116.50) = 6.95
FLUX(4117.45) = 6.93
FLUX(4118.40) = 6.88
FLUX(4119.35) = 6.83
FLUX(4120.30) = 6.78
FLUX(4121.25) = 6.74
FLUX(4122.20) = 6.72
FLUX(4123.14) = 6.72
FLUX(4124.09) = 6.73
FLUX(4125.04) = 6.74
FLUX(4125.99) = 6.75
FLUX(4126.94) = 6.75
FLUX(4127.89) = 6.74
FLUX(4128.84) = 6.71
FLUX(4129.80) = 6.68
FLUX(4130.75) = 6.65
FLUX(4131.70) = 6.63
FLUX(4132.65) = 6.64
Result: 1.4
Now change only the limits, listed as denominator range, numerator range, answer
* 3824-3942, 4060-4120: 1.46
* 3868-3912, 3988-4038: 1.36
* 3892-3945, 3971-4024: 1.38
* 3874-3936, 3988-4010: 1.44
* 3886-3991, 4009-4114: 1.42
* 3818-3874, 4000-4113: 1.45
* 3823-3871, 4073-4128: 1.48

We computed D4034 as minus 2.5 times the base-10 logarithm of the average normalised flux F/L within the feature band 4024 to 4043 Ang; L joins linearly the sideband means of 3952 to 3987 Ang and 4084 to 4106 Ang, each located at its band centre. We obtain -0.24 mag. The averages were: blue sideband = 4.71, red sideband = 6.16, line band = 6.81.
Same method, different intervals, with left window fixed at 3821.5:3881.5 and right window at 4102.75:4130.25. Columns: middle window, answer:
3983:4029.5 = -0.14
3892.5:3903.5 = -0.06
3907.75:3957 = 0.16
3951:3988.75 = 0.17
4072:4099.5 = -0.03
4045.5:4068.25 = -0.05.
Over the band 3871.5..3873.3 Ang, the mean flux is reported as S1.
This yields 5.16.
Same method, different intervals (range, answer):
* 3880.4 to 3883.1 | 4.95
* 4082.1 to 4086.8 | 6.71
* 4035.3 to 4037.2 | 6.93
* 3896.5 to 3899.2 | 5.71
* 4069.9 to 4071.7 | 6.26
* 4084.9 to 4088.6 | 6.84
